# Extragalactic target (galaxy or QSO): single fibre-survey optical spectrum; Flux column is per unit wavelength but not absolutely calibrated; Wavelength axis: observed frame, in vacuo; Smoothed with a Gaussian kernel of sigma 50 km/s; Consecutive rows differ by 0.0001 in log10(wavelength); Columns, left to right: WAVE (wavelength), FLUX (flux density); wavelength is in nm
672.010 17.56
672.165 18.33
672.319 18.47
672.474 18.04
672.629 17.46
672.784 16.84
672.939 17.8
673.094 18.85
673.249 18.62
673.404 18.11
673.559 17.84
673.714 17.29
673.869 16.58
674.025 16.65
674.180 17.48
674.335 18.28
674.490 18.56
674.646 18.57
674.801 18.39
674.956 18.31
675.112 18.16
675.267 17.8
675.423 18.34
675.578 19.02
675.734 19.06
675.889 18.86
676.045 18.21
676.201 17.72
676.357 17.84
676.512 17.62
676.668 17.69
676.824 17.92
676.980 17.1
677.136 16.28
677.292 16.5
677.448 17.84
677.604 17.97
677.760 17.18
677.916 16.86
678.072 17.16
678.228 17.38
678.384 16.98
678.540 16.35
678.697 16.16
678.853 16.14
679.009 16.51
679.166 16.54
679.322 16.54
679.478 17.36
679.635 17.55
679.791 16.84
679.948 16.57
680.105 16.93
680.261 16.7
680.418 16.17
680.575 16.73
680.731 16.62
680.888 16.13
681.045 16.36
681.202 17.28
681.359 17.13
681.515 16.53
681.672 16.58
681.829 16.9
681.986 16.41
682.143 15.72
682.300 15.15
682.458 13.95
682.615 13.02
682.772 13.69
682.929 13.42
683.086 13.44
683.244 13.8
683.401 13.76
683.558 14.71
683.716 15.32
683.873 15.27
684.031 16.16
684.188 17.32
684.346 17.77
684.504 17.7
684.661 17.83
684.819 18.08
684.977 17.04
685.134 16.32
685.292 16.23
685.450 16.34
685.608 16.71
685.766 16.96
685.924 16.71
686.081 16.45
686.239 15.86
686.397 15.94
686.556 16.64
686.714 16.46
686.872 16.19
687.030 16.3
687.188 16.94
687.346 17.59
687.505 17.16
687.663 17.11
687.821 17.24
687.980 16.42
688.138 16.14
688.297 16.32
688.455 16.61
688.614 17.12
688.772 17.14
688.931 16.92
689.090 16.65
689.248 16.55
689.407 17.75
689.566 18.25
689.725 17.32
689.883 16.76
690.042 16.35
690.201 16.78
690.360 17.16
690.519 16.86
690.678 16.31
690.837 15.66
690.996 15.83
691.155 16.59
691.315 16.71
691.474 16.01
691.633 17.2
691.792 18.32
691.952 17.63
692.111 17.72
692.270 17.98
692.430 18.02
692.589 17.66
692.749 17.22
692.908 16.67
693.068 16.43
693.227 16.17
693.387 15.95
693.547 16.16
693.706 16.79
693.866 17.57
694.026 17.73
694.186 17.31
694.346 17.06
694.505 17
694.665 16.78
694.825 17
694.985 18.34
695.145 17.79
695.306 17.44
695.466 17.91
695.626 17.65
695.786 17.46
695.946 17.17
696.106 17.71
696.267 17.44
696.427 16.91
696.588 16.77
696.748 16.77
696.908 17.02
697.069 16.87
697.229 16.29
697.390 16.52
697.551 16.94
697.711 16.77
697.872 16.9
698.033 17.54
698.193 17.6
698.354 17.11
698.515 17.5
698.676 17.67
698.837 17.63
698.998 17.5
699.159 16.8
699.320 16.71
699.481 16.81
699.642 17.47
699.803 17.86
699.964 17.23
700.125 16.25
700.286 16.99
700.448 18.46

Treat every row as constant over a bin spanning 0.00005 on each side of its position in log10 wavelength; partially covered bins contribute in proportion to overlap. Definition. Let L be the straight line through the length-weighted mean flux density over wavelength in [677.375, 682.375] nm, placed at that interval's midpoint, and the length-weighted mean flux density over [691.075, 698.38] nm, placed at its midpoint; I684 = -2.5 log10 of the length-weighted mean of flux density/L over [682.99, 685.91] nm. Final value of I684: 0.047 mag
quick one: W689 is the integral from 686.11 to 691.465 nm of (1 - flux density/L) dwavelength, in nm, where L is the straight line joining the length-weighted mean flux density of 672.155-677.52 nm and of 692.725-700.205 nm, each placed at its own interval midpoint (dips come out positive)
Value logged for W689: 0.211 nm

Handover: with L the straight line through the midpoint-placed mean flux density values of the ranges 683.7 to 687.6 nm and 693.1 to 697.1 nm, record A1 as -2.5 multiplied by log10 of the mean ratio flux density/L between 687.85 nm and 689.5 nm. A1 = 0.00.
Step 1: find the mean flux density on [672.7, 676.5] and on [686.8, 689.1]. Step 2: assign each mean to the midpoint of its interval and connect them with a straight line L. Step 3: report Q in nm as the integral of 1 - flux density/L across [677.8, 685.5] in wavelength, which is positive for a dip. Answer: 0.526 nm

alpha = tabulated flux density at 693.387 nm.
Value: 15.95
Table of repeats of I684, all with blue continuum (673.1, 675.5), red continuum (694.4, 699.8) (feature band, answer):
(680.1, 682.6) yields 0.10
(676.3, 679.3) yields 0.05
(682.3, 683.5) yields 0.28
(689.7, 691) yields 0.05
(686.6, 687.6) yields 0.05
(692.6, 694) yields 0.04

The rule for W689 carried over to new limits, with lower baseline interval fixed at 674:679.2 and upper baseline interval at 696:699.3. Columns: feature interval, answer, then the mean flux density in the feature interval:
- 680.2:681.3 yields 0.057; 16.6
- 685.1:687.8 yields 0.118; 16.6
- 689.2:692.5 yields 0.042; 17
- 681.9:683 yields 0.186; 14.5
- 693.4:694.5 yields 0.010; 17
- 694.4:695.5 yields -0.017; 17.4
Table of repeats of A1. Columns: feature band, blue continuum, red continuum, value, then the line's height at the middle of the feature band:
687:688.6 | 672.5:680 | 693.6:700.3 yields 0.035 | 17.4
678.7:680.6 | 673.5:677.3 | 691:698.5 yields 0.064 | 17.7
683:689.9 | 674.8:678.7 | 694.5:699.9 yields 0.059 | 17.5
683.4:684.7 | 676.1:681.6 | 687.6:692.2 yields 0.040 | 16.9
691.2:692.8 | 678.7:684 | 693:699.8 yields -0.043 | 16.7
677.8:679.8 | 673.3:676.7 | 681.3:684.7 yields 0.001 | 16.8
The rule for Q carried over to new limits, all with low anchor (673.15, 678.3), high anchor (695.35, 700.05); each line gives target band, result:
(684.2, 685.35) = 0.02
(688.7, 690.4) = 0.04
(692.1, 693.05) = -0.01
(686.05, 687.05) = 0.07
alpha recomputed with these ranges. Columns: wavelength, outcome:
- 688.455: 16.61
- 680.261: 16.7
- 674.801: 18.39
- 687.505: 17.16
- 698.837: 17.63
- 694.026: 17.73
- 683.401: 13.76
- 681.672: 16.58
